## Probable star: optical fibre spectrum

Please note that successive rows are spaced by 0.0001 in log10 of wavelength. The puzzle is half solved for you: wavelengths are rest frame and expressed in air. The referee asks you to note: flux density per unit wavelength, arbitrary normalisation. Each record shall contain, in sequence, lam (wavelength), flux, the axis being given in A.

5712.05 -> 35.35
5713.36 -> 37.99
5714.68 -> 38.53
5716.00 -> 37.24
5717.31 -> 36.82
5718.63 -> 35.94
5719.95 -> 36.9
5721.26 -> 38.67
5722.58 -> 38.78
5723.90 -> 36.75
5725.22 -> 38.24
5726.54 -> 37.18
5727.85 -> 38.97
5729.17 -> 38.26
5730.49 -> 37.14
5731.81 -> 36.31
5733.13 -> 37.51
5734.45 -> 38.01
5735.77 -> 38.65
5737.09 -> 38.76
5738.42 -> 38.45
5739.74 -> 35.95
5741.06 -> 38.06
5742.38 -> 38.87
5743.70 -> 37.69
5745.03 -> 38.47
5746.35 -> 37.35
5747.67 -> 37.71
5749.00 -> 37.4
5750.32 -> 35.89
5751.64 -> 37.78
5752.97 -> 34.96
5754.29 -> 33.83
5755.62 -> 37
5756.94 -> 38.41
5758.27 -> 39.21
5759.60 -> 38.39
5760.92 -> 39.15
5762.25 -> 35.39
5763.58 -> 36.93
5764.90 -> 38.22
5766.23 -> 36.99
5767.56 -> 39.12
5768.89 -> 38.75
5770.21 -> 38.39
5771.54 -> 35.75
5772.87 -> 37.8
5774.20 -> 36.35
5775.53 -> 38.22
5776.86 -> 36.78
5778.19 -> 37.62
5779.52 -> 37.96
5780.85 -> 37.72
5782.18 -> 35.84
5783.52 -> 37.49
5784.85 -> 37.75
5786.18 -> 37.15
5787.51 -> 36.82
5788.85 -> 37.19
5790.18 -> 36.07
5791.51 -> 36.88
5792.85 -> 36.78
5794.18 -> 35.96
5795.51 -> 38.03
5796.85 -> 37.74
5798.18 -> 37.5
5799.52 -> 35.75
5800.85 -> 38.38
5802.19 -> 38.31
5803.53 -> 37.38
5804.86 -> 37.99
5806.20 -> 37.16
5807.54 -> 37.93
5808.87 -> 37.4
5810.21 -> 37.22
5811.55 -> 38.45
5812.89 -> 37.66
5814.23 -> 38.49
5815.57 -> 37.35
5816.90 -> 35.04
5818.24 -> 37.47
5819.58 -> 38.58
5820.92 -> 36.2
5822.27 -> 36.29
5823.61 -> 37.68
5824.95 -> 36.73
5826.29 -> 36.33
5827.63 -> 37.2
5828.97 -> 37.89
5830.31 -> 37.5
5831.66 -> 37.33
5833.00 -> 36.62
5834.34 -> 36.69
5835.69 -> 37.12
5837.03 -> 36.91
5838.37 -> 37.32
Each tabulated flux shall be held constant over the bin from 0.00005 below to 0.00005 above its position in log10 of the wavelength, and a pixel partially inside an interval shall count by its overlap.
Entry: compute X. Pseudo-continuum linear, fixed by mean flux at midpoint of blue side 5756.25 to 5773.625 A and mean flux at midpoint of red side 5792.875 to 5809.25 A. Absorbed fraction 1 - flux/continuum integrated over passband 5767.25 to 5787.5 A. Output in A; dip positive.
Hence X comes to 0.1 A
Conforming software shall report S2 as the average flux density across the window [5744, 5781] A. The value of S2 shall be 37.4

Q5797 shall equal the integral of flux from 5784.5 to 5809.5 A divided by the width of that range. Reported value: 37.3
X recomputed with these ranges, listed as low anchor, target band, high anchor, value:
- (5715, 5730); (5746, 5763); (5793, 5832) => 0.19 A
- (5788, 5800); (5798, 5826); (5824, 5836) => -0.30 A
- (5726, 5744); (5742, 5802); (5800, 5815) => 0.82 A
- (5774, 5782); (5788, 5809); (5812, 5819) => 0.04 A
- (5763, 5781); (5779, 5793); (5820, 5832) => 0.15 A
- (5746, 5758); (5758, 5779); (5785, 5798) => -0.45 A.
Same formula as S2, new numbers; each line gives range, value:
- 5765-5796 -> 37.3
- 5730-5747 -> 37.8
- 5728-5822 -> 37.4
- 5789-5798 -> 37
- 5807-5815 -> 37.8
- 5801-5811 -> 37.7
